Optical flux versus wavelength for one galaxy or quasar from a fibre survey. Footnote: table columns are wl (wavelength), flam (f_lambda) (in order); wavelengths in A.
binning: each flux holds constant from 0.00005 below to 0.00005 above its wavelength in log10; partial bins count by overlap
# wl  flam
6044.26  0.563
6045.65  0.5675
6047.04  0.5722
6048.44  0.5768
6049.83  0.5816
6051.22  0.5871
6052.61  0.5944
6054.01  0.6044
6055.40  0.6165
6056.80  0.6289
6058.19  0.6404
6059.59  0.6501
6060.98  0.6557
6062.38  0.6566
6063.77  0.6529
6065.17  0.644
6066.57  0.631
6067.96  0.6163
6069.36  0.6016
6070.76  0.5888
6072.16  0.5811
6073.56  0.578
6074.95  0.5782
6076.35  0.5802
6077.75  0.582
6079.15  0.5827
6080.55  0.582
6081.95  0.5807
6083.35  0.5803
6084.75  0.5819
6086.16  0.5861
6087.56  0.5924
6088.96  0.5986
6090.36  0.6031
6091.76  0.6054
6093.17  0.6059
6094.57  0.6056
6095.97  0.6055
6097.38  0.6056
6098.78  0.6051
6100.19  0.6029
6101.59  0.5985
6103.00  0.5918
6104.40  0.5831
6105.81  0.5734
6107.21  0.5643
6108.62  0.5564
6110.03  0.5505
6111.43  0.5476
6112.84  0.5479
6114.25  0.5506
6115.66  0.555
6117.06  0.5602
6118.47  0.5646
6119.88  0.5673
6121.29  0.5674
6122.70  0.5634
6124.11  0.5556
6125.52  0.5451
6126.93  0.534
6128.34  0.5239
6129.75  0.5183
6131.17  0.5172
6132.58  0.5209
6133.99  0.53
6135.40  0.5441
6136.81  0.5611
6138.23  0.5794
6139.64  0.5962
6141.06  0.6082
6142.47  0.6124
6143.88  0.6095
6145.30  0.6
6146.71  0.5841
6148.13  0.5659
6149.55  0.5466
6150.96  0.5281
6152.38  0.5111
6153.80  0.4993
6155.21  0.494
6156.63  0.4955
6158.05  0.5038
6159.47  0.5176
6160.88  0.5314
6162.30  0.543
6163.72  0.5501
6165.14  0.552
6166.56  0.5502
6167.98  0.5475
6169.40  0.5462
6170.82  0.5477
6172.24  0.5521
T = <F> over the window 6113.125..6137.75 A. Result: 0.546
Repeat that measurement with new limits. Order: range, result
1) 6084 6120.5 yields 0.581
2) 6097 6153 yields 0.564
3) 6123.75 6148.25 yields 0.561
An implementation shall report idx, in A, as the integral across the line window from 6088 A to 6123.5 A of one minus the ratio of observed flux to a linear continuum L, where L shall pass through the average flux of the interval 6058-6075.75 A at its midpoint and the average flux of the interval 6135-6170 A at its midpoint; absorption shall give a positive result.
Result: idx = 0.6 A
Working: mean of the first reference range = 0.62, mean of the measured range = 0.579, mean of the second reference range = 0.551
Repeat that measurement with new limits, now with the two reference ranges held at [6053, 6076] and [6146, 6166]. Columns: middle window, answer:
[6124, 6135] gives 0.5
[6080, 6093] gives 0.2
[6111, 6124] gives 0.2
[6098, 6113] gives 0.1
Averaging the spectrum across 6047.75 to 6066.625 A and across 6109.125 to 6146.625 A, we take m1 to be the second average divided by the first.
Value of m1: 0.9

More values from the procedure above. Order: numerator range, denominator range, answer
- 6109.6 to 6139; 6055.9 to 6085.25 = 0.90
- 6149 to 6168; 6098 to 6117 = 0.92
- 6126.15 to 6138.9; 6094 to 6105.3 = 0.90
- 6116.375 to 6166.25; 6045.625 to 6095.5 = 0.91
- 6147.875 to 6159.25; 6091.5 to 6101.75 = 0.85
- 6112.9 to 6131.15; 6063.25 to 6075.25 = 0.90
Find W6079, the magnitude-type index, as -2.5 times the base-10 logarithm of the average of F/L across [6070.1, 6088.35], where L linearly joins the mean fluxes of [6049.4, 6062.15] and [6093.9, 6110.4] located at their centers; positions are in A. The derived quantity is 0.04 mag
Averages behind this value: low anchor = 0.62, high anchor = 0.587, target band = 0.583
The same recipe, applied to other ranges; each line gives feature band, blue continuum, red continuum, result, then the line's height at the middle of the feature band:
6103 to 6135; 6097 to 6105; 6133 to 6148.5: 0.07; 0.59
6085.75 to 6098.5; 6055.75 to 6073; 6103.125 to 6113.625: -0.03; 0.587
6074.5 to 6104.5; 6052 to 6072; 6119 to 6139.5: 0.00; 0.593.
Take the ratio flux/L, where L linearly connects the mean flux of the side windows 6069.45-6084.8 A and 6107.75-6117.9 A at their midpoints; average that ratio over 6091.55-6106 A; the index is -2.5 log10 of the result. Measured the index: -0.064 mag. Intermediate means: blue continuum 0.582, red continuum 0.553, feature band 0.599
